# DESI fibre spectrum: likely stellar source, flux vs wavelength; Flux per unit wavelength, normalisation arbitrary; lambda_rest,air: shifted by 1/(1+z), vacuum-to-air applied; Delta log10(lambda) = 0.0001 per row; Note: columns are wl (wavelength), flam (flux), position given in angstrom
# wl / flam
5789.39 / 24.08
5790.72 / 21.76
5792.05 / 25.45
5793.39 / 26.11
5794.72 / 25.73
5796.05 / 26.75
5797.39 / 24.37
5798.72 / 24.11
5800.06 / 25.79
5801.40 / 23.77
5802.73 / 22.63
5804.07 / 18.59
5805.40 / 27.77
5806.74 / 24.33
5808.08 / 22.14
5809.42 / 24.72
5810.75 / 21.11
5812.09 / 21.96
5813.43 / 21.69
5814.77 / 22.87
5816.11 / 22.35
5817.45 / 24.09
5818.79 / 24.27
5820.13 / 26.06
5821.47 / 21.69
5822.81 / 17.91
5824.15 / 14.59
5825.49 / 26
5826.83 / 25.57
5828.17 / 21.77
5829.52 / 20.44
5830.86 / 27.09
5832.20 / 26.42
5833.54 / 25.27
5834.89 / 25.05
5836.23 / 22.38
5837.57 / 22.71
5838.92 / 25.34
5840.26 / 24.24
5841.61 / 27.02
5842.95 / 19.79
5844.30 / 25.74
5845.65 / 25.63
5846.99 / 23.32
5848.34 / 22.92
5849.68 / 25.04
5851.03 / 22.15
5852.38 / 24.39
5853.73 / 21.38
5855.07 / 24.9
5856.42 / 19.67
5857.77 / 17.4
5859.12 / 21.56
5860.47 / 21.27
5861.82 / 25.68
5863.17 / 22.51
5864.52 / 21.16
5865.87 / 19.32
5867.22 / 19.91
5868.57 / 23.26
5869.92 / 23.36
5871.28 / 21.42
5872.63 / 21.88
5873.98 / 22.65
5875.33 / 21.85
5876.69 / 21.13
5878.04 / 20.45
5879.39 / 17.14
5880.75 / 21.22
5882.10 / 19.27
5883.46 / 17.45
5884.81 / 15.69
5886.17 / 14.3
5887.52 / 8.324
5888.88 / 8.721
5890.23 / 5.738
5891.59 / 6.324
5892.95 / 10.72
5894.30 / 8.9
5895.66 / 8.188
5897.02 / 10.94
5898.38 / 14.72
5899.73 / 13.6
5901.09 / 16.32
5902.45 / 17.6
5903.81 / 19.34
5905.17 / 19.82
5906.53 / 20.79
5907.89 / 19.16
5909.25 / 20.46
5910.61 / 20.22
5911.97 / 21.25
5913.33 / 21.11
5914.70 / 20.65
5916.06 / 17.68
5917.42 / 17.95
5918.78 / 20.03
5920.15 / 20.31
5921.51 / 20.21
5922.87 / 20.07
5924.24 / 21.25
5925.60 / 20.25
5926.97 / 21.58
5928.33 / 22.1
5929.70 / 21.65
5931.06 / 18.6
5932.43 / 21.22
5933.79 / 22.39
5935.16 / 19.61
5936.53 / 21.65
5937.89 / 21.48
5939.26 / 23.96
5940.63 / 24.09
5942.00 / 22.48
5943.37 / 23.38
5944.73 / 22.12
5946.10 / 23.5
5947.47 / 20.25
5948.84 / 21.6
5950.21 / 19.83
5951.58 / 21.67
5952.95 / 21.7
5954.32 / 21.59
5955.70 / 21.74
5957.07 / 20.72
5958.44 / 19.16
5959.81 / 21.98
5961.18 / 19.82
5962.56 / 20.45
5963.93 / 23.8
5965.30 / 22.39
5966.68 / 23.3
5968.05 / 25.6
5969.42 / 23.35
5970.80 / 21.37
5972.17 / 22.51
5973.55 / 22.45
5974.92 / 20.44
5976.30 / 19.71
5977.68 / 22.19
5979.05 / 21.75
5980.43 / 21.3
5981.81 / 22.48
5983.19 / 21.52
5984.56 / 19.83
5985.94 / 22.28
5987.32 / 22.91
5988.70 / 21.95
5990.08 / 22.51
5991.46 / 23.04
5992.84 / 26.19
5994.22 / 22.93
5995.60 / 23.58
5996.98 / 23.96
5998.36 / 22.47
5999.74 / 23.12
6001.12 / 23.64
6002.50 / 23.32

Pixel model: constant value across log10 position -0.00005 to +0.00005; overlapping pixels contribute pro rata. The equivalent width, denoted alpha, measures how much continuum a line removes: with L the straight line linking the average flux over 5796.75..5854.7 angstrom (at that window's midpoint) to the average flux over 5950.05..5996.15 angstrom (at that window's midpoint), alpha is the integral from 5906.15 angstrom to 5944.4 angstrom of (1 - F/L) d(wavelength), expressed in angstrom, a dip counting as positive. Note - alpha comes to 2.6 angstrom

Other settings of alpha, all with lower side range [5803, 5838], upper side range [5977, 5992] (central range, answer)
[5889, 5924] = 9.40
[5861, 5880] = 0.96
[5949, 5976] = 0.44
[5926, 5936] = 0.59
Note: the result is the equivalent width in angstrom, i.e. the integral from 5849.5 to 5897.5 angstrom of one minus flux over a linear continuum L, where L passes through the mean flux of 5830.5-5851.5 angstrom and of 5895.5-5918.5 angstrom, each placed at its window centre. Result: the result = 7.4 angstrom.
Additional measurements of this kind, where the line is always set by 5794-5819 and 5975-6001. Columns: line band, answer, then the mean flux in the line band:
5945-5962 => 1.1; 21.1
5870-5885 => 1.9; 20.3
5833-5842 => -0.4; 24.5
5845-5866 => 0.7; 22.5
